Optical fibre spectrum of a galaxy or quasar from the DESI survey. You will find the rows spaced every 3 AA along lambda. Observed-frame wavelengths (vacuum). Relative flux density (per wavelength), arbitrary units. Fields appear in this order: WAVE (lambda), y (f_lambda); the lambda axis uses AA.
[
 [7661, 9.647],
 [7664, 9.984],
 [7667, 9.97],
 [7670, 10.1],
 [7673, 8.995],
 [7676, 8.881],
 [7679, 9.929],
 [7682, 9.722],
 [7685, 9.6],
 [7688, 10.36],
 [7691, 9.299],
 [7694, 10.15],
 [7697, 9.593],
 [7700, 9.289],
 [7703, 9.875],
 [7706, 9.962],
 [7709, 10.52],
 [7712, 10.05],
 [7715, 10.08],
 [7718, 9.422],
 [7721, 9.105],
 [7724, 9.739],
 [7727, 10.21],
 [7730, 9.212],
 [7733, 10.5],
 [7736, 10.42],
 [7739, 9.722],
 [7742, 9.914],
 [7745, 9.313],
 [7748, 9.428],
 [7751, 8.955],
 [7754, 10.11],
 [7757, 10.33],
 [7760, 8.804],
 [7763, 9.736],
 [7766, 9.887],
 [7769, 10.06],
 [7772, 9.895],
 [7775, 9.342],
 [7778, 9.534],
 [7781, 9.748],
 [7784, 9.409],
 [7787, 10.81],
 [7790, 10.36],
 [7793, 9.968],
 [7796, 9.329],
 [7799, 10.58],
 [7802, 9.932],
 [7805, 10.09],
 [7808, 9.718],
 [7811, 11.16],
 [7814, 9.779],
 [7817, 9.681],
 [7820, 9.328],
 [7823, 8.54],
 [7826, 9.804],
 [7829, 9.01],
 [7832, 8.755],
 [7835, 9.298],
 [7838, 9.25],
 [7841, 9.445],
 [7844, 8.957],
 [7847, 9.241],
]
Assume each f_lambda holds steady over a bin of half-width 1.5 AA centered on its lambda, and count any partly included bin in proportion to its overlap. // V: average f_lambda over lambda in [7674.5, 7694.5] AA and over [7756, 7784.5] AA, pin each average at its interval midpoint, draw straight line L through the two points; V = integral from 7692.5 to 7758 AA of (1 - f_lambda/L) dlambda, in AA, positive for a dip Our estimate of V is -0.9 AA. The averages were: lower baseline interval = 9.68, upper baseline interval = 9.67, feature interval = 9.81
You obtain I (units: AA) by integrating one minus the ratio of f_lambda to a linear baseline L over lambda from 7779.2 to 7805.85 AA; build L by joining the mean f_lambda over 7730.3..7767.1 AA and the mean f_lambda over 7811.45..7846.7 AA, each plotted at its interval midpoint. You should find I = -1.4 AA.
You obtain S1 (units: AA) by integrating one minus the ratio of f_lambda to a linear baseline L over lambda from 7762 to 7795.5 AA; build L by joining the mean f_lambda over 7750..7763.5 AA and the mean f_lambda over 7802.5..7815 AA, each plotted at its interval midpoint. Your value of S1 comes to -0.09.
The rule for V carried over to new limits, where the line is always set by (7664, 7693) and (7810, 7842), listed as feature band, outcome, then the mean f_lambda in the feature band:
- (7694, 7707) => -0.11 AA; 9.72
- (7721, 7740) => -0.62 AA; 9.91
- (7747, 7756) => 0.01 AA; 9.55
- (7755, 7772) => -0.44 AA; 9.79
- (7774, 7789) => -0.47 AA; 9.8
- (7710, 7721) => -0.19 AA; 9.78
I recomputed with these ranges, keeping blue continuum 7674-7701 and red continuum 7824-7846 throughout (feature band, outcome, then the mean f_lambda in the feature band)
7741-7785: -1.00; 9.63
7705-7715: -0.63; 10.2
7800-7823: -1.50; 9.88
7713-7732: -0.25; 9.66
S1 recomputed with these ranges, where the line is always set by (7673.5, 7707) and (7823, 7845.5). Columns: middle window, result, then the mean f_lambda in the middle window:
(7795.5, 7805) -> -0.8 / 10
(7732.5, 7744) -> -0.7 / 10.1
